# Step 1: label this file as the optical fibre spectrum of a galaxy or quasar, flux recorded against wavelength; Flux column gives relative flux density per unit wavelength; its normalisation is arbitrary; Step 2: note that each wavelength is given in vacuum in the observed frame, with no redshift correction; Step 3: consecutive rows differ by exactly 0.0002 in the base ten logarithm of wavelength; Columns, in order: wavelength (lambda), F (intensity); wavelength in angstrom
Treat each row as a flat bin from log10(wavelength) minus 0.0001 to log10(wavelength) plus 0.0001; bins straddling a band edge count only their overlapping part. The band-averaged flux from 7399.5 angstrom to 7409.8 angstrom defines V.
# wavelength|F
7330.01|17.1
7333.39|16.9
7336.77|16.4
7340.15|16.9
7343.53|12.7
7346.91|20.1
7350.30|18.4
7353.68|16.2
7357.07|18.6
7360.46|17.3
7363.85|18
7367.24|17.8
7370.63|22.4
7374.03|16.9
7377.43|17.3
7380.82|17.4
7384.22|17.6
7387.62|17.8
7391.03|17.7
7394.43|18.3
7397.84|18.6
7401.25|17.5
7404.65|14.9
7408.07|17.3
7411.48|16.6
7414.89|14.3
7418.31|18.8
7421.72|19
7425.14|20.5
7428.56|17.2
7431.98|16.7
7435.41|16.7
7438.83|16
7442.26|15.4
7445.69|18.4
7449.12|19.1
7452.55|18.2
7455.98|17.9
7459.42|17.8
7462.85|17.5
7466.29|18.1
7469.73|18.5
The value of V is 16.6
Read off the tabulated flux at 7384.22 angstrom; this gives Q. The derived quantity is 17.6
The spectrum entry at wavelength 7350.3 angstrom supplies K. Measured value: 18.4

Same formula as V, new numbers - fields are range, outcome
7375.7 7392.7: 17.6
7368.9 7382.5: 18.5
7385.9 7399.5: 18.1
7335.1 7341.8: 16.6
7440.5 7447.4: 16.9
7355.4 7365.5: 18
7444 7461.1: 18.3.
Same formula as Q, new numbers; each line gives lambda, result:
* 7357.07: 18.6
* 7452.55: 18.2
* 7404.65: 14.9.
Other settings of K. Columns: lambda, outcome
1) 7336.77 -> 16.4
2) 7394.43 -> 18.3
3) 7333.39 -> 16.9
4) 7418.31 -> 18.8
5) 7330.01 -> 17.1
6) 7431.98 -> 16.7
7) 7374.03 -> 16.9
